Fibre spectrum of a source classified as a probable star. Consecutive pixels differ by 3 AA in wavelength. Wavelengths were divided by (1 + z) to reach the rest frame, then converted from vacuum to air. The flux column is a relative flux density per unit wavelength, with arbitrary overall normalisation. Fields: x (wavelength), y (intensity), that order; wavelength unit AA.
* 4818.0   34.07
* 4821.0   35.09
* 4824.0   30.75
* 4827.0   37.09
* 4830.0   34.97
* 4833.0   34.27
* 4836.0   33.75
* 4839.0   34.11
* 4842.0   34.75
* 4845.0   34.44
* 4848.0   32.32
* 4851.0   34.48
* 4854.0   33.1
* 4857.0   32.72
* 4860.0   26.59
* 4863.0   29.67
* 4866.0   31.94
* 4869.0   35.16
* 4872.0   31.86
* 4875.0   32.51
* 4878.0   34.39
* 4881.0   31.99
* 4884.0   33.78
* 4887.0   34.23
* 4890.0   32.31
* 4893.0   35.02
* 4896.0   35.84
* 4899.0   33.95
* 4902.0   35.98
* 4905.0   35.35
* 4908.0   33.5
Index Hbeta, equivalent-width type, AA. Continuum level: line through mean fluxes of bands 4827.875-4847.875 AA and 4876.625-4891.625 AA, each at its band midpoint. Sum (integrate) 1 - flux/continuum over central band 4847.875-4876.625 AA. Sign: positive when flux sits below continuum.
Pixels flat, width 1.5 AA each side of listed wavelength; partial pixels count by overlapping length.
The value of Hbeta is 1.5 AA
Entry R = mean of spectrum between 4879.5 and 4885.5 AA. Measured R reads 32.9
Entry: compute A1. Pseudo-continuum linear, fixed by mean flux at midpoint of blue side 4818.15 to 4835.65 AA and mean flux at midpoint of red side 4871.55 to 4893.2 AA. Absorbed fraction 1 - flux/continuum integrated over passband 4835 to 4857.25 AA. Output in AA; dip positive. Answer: 0.13 AA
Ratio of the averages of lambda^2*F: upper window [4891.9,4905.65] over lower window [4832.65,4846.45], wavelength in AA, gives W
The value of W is 1.05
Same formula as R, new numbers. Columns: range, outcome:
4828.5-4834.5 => 34.6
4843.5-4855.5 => 33.6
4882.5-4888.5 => 34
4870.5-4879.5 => 32.9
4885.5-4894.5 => 33.9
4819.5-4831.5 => 34.5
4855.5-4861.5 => 29.7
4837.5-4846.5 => 34.4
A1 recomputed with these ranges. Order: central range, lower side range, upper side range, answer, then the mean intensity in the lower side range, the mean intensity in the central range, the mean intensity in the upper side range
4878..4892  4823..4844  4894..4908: 0.6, 34.3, 33.3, 35.1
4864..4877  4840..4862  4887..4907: 0.3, 32.6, 32.8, 34.7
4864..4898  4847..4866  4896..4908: -0.1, 31.5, 33.5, 35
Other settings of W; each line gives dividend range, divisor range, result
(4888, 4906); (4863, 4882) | 1.07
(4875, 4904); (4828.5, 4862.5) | 1.05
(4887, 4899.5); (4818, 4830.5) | 1.03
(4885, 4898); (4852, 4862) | 1.13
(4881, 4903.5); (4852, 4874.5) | 1.09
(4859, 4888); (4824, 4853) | 0.96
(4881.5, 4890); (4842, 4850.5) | 1.01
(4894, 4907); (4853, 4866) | 1.17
